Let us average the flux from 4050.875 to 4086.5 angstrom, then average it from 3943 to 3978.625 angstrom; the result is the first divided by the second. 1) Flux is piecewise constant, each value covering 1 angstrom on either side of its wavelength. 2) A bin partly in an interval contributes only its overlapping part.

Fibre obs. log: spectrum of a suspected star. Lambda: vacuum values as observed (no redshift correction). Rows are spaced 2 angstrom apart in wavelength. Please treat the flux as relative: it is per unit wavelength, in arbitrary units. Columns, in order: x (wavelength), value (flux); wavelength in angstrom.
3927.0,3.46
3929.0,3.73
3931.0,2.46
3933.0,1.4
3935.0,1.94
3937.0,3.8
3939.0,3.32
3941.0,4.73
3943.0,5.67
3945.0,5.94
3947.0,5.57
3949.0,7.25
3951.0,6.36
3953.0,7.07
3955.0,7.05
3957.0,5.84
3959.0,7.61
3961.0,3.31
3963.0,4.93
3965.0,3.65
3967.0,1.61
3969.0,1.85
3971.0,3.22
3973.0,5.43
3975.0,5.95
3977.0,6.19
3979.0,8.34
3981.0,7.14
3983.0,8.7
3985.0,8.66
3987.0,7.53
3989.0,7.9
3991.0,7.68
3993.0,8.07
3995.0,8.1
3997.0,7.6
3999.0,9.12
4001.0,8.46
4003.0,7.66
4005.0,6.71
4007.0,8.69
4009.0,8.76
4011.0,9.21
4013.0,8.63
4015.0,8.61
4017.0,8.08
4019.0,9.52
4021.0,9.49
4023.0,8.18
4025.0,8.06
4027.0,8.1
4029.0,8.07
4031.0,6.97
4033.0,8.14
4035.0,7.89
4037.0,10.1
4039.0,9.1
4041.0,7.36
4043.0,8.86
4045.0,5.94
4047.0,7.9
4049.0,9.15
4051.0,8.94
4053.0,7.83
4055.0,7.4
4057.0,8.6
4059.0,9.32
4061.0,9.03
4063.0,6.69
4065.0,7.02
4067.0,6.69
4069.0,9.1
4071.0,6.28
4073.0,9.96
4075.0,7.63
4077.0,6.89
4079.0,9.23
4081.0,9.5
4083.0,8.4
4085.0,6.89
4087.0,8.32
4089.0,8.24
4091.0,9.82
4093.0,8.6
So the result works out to 1.52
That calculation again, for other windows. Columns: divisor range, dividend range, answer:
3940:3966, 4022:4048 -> 1.40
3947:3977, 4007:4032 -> 1.65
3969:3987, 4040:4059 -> 1.24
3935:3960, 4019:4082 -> 1.44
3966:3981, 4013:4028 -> 1.78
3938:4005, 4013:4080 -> 1.30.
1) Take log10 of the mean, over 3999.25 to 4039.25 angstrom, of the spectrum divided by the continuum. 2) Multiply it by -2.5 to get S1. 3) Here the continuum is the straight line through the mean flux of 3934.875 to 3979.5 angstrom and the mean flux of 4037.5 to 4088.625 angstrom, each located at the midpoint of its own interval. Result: -0.22 mag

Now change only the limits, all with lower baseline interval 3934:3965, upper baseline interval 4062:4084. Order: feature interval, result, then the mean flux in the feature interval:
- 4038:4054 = -0.11 mag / 8.13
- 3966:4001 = -0.11 mag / 6.7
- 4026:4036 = -0.12 mag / 7.83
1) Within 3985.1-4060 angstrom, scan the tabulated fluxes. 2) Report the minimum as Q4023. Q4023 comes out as 5.94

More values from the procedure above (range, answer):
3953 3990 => 1.61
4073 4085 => 6.89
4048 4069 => 6.69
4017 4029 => 8.06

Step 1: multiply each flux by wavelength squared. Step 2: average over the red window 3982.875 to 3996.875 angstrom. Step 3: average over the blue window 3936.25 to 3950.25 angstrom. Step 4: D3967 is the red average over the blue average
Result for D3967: 1.57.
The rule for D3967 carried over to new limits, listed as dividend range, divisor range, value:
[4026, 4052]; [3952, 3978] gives 1.74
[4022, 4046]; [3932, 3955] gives 1.71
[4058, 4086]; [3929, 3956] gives 1.80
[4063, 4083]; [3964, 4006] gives 1.25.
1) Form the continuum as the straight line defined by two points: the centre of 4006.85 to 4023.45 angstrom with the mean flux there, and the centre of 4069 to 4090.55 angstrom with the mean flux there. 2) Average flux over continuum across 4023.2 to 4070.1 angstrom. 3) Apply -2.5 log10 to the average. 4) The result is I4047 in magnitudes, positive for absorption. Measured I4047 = 0.06 mag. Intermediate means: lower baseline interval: 8.82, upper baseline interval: 8.22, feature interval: 8.1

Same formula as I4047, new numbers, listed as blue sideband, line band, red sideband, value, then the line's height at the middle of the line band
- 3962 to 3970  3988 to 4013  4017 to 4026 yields -0.25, 6.57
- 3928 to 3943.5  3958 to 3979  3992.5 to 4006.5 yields 0.24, 5.71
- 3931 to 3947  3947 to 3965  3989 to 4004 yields -0.19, 5.1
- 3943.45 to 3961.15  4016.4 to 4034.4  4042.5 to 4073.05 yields -0.11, 7.47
